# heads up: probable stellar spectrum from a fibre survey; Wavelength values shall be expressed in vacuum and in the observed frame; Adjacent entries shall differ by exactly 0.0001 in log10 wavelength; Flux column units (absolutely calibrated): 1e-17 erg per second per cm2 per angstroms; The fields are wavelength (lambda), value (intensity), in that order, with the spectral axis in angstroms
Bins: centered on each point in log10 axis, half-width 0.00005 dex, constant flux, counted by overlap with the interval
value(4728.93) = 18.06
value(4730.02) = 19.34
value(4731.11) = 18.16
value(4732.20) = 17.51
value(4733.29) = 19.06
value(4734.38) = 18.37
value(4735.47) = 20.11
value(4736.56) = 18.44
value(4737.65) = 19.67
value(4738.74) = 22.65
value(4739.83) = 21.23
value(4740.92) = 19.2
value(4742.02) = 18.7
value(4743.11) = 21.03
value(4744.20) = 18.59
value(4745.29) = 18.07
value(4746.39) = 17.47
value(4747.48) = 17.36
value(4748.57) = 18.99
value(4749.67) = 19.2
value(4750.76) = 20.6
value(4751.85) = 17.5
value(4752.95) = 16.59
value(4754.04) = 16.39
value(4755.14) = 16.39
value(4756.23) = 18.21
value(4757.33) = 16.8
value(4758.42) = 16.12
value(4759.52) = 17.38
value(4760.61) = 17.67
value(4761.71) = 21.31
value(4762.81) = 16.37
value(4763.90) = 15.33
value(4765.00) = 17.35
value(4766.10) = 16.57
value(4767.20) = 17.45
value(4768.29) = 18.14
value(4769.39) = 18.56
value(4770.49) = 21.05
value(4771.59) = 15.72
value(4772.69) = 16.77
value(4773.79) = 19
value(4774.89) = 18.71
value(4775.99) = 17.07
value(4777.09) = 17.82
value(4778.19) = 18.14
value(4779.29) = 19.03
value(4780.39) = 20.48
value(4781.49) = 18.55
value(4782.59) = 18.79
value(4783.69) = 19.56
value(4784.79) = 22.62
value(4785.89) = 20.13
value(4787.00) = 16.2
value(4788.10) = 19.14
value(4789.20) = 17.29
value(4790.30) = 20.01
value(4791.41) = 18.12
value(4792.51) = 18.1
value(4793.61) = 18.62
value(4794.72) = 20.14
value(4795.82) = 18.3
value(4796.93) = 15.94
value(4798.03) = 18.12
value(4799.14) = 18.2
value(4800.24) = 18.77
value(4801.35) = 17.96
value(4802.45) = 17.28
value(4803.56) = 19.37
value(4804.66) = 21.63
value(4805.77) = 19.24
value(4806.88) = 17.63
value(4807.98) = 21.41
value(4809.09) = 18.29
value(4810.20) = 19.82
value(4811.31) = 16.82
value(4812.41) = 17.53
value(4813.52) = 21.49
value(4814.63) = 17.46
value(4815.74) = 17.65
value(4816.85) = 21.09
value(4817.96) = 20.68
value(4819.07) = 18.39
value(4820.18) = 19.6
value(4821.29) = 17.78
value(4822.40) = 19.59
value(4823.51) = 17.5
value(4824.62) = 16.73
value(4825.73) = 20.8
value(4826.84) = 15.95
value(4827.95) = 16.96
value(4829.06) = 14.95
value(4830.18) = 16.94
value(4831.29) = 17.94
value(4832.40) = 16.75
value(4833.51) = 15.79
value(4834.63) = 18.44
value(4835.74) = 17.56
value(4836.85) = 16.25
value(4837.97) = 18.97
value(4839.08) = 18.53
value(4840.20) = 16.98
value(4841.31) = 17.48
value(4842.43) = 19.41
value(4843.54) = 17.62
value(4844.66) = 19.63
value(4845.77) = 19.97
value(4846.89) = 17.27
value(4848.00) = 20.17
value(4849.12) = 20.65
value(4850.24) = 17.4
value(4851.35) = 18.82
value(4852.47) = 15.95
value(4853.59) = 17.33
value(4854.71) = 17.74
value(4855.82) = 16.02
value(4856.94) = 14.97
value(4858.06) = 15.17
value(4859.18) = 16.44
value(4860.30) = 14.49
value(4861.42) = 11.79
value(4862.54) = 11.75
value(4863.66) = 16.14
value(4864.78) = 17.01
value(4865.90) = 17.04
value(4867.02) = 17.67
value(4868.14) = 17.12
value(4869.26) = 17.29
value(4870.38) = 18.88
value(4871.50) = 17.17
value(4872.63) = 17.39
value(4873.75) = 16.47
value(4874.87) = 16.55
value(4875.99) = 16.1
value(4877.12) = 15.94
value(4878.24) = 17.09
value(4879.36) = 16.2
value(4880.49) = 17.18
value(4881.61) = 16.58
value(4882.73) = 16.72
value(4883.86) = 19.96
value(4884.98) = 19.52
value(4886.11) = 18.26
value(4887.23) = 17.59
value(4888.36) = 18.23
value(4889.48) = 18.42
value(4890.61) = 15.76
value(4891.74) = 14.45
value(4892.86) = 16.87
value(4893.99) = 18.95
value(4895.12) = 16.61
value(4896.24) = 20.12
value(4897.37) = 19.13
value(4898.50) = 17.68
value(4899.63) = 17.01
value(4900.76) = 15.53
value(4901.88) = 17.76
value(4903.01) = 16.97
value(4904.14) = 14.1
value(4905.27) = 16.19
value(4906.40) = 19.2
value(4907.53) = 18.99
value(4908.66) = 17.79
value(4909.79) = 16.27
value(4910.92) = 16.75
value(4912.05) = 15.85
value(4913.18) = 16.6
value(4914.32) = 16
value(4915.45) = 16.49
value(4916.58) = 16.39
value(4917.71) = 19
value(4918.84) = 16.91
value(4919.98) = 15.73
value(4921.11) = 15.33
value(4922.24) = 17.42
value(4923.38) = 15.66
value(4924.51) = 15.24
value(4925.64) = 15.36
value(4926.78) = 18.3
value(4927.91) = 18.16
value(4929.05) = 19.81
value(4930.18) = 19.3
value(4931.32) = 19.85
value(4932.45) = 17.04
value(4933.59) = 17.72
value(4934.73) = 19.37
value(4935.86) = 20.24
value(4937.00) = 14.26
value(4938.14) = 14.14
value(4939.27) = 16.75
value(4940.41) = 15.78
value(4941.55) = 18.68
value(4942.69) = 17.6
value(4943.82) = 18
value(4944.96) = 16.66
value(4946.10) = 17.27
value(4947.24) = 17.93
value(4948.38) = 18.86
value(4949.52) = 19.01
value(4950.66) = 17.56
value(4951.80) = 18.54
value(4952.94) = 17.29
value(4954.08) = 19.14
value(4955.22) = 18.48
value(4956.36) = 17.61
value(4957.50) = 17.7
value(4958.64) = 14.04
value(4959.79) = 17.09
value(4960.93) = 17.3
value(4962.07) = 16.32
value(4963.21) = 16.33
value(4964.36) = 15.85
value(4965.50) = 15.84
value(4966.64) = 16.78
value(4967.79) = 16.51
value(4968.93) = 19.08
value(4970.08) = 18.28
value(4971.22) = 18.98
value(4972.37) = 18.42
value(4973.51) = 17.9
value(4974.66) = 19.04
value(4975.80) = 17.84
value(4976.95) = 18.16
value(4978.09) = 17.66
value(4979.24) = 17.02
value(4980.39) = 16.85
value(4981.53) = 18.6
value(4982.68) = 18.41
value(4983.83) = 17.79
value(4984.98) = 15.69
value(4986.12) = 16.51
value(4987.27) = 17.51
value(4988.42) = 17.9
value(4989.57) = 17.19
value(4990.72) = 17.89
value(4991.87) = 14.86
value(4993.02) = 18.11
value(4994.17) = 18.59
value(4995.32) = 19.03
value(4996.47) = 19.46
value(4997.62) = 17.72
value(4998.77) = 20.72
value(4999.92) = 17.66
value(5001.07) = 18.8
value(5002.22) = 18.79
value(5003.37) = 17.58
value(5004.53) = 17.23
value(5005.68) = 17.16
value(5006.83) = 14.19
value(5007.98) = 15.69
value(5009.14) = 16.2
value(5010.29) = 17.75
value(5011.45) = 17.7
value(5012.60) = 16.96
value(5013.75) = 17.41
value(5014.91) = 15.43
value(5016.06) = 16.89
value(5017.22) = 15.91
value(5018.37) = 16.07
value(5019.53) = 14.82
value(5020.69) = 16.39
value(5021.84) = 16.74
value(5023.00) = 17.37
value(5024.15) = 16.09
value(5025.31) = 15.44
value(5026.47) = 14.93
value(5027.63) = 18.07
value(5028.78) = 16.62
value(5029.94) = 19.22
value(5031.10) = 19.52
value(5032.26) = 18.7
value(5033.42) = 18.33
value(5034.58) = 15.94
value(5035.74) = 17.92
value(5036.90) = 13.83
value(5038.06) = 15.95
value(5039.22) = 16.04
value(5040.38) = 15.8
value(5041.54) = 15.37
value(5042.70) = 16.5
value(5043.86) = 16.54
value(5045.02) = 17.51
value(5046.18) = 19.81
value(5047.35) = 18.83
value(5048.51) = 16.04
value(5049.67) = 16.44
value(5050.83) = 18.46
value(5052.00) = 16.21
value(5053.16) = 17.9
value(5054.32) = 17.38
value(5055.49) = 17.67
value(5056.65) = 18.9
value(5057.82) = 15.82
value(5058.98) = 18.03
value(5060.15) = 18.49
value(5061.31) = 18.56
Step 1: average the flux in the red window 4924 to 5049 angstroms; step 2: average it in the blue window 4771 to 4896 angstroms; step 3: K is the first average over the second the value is 0.97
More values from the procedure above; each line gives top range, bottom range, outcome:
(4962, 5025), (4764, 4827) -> 0.93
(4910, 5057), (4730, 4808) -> 0.93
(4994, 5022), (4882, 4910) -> 0.98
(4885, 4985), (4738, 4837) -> 0.95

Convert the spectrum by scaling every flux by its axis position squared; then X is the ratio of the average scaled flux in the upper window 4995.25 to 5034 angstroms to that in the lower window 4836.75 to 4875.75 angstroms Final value 1.1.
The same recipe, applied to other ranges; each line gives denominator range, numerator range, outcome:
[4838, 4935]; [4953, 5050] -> 1.05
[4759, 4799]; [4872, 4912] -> 0.99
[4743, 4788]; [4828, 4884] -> 0.97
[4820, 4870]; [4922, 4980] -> 1.06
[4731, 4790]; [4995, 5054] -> 1.03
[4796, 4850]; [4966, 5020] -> 1.02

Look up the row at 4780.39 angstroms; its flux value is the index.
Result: 20.48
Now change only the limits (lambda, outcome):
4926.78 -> 18.3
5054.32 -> 17.38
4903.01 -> 16.97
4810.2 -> 19.82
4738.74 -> 22.65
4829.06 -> 14.95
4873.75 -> 16.47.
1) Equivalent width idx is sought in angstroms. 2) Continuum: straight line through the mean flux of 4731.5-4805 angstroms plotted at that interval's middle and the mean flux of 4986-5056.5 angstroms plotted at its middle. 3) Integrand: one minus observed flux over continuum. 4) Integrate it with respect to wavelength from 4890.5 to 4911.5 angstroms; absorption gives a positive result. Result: 0.7 angstroms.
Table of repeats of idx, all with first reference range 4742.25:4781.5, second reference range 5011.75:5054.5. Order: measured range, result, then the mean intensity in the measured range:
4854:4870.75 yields 1.5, 16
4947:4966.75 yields -0.2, 17.3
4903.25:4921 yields 0.6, 16.8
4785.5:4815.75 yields -1.3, 18.6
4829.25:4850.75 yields -0.5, 18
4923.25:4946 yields -0.2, 17.4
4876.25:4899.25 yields -0.1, 17.5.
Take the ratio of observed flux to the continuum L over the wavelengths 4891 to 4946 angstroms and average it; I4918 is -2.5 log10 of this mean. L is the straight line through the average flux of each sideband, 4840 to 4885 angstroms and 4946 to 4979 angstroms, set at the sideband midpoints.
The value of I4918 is 0.01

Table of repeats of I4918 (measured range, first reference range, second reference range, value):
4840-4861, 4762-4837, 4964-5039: 0.03 mag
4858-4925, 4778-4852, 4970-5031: 0.07 mag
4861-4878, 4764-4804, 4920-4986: 0.10 mag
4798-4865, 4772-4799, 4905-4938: 0.02 mag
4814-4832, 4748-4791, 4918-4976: -0.01 mag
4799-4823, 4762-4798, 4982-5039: -0.05 mag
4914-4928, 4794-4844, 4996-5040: 0.07 mag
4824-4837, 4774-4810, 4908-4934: 0.07 mag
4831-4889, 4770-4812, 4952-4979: 0.06 mag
